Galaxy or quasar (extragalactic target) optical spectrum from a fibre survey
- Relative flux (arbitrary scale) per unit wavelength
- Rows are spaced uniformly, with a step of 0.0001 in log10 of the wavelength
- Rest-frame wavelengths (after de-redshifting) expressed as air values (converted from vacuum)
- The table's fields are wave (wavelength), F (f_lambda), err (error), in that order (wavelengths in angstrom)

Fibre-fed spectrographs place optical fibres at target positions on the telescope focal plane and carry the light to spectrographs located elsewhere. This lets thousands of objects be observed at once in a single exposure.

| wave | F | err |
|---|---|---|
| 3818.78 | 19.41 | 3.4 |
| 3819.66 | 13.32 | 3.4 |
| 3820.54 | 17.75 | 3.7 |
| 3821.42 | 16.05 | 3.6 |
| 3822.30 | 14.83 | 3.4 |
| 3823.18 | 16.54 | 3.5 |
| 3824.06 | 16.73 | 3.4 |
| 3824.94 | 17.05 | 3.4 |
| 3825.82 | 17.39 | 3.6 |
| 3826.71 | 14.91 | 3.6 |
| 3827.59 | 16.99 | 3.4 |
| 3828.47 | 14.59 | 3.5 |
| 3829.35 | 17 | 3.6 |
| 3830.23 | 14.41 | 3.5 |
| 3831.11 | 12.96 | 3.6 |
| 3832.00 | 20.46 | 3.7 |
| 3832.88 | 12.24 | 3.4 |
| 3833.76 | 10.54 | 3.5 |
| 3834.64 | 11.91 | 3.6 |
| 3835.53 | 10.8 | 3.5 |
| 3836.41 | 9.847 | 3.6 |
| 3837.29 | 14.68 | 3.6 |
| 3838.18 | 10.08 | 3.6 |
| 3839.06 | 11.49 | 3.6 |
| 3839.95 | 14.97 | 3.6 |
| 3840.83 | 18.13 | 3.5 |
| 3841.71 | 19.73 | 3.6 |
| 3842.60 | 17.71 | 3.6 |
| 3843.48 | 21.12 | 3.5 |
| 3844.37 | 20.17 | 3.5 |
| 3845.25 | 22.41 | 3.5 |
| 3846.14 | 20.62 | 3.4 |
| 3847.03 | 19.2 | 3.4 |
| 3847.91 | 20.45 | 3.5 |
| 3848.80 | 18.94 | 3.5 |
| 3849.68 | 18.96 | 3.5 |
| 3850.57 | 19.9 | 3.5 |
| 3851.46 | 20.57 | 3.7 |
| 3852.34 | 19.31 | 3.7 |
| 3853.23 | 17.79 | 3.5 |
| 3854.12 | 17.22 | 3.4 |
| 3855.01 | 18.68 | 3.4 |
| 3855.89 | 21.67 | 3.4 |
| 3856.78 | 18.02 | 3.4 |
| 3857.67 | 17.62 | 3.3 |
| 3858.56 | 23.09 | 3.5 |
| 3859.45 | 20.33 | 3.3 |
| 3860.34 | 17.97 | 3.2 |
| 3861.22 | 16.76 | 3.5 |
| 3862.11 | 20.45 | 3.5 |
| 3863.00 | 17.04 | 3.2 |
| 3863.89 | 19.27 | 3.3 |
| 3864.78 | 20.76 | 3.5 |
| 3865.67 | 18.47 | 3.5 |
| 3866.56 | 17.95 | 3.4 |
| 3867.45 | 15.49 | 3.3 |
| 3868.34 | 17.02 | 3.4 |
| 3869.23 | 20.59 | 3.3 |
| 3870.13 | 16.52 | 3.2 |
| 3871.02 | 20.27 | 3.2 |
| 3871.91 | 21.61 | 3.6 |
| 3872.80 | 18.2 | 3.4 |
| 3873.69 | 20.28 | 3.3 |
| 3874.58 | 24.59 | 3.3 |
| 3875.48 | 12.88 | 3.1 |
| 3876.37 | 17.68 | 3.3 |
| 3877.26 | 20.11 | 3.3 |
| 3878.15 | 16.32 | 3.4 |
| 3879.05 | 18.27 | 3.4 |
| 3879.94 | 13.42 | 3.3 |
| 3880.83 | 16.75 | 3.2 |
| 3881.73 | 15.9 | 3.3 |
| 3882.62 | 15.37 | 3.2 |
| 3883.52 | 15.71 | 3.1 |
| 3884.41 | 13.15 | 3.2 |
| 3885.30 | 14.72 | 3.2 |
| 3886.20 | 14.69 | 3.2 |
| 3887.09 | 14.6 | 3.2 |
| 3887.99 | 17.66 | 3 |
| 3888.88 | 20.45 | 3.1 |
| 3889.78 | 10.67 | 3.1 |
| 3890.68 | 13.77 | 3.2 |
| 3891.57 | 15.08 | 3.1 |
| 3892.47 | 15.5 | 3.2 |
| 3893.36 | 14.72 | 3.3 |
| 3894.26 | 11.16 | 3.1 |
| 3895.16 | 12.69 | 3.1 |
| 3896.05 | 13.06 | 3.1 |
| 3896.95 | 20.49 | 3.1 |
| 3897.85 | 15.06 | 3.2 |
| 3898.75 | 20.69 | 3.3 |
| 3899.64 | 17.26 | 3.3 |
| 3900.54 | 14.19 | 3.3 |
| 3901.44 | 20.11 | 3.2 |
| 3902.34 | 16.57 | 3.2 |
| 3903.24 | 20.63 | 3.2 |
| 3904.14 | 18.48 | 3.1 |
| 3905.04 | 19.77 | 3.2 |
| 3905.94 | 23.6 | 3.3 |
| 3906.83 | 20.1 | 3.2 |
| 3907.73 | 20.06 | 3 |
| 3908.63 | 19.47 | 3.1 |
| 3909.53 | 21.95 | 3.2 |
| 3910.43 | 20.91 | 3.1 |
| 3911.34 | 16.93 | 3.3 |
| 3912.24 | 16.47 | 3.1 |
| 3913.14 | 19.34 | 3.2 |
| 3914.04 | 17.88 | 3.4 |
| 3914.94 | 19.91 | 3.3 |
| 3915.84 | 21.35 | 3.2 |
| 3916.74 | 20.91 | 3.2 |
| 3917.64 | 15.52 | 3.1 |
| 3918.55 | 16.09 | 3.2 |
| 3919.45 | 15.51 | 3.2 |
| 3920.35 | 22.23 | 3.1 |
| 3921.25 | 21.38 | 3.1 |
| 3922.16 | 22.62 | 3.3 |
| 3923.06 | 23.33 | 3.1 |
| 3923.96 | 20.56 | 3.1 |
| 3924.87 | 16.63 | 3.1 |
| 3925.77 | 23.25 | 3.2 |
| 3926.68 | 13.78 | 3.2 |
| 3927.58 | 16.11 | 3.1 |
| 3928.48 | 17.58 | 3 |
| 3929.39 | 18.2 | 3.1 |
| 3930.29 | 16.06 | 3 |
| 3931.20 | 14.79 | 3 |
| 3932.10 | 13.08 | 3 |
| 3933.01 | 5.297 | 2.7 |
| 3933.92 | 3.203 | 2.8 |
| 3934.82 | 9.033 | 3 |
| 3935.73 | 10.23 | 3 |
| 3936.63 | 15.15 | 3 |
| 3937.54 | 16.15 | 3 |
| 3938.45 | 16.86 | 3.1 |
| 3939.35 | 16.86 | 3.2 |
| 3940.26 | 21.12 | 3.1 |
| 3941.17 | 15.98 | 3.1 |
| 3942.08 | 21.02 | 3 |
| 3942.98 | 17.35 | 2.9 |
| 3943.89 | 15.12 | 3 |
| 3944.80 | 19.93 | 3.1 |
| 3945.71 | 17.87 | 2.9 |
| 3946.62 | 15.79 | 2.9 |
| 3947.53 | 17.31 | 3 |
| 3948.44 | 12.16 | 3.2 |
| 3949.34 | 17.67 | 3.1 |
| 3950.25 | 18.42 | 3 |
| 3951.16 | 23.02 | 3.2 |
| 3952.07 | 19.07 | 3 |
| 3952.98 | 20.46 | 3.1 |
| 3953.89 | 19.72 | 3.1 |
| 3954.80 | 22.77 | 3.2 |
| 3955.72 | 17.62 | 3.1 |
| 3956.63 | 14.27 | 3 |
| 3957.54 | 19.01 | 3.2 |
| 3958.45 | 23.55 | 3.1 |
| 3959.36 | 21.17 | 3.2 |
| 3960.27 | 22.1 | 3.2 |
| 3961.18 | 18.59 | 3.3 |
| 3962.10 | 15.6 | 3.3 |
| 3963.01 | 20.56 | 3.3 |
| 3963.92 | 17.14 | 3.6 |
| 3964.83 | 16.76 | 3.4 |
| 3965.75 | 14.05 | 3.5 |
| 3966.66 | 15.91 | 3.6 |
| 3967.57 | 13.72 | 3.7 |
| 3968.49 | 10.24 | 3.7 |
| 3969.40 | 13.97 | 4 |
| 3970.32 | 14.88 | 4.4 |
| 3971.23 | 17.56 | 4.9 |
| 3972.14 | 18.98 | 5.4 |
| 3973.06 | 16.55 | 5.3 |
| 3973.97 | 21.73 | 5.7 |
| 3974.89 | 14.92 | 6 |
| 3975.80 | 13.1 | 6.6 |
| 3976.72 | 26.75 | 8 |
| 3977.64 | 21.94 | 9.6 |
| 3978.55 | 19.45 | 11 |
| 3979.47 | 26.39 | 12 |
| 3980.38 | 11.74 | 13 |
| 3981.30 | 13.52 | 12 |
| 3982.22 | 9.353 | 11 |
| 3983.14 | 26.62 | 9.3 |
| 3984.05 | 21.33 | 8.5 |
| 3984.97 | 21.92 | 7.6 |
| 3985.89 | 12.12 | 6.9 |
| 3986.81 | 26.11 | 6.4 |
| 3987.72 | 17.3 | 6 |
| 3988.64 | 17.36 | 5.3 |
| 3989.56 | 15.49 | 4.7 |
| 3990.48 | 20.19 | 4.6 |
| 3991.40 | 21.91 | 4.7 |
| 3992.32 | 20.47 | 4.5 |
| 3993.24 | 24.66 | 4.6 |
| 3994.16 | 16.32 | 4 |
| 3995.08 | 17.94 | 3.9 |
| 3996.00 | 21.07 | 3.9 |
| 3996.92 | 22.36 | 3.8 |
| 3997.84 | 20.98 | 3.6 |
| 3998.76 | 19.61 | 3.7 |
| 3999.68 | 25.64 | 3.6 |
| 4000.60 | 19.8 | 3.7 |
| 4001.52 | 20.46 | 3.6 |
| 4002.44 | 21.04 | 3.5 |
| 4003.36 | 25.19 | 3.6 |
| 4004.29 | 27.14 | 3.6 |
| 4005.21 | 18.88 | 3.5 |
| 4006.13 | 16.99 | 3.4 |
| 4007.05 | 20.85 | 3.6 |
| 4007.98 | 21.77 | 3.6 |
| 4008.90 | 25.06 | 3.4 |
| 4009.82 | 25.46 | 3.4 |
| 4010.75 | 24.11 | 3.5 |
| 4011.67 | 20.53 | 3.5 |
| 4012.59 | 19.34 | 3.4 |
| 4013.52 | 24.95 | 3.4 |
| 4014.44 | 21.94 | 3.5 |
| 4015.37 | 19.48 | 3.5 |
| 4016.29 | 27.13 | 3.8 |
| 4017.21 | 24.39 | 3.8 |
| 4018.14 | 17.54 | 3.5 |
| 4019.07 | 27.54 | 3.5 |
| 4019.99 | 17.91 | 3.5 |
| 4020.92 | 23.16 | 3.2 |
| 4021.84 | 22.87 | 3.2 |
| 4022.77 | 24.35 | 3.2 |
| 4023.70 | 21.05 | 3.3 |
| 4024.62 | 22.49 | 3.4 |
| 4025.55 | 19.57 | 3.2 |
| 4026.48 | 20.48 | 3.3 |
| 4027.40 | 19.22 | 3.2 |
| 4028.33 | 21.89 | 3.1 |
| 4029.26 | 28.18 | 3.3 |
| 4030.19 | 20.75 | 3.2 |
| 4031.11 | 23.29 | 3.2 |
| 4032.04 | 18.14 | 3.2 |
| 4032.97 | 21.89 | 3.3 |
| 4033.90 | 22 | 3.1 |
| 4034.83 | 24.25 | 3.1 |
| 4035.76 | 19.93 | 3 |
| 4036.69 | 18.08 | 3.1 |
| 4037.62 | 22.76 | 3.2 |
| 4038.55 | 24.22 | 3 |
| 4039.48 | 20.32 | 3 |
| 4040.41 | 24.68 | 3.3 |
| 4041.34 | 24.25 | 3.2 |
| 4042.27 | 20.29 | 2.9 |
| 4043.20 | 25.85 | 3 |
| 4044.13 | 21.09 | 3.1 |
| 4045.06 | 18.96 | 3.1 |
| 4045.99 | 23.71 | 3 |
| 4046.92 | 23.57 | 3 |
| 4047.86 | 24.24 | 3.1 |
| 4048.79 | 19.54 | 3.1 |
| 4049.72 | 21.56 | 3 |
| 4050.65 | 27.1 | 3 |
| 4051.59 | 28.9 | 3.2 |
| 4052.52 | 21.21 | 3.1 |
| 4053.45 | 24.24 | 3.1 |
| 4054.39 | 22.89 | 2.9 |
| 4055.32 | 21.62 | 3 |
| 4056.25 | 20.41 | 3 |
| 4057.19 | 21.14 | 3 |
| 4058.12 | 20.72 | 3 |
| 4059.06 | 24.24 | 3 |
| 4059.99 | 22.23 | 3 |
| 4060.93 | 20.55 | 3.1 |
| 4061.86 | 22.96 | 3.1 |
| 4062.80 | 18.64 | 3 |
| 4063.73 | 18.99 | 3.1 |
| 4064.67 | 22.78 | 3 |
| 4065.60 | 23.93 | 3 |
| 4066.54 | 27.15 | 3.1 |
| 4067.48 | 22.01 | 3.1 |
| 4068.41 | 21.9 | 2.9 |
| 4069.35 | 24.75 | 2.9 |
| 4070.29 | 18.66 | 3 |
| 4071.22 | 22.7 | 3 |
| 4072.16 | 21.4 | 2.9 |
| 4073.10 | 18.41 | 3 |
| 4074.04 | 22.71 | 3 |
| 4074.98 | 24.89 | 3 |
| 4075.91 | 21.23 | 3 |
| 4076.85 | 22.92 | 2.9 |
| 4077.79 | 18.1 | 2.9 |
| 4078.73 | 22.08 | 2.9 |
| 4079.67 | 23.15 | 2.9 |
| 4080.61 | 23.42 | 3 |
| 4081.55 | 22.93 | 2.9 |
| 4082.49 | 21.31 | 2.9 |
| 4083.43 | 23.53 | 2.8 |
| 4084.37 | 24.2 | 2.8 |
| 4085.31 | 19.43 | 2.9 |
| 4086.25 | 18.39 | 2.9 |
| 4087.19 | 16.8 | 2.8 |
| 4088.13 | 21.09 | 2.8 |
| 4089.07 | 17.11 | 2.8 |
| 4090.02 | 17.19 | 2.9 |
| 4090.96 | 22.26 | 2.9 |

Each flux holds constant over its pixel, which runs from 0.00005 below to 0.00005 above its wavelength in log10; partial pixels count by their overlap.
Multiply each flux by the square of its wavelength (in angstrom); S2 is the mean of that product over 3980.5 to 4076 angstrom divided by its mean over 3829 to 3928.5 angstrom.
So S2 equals 1.3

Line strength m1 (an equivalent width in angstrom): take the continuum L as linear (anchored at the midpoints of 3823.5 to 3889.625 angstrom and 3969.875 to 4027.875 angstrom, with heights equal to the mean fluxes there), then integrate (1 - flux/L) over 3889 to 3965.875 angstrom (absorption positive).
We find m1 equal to 5.9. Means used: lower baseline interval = 17.3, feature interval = 17.5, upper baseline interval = 20.6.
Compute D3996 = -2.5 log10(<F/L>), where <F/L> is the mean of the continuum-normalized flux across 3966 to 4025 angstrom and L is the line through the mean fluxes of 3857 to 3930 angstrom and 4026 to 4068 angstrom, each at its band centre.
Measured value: 0.04 mag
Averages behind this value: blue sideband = 17.9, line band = 20.2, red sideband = 22.3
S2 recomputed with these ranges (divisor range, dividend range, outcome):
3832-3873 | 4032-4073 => 1.39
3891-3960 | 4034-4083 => 1.36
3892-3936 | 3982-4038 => 1.30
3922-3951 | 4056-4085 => 1.46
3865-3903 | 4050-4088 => 1.45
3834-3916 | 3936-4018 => 1.15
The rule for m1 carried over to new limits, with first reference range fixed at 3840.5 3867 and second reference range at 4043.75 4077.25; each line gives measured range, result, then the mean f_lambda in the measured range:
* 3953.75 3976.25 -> 3.87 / 17.3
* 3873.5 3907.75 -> 5.38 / 16.8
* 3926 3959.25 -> 6.63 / 16.5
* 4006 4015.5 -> -0.22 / 22.1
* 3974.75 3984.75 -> 1.10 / 18.8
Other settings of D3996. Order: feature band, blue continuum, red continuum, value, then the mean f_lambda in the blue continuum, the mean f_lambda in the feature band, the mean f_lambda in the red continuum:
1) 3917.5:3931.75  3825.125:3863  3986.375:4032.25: 0.06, 17.2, 18.4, 21.6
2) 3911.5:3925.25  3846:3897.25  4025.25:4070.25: -0.03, 17.6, 19.3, 22.3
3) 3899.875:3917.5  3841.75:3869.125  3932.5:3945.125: -0.19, 19.2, 19.3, 14.5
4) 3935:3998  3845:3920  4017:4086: 0.11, 18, 18.1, 22.2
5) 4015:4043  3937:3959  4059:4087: -0.08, 18.3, 22.1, 21.9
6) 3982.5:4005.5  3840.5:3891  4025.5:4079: 0.01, 18.2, 20.8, 22.2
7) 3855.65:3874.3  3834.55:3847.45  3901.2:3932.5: -0.12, 16.3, 19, 18.9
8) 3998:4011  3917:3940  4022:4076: -0.12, 16.1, 22.2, 22.2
